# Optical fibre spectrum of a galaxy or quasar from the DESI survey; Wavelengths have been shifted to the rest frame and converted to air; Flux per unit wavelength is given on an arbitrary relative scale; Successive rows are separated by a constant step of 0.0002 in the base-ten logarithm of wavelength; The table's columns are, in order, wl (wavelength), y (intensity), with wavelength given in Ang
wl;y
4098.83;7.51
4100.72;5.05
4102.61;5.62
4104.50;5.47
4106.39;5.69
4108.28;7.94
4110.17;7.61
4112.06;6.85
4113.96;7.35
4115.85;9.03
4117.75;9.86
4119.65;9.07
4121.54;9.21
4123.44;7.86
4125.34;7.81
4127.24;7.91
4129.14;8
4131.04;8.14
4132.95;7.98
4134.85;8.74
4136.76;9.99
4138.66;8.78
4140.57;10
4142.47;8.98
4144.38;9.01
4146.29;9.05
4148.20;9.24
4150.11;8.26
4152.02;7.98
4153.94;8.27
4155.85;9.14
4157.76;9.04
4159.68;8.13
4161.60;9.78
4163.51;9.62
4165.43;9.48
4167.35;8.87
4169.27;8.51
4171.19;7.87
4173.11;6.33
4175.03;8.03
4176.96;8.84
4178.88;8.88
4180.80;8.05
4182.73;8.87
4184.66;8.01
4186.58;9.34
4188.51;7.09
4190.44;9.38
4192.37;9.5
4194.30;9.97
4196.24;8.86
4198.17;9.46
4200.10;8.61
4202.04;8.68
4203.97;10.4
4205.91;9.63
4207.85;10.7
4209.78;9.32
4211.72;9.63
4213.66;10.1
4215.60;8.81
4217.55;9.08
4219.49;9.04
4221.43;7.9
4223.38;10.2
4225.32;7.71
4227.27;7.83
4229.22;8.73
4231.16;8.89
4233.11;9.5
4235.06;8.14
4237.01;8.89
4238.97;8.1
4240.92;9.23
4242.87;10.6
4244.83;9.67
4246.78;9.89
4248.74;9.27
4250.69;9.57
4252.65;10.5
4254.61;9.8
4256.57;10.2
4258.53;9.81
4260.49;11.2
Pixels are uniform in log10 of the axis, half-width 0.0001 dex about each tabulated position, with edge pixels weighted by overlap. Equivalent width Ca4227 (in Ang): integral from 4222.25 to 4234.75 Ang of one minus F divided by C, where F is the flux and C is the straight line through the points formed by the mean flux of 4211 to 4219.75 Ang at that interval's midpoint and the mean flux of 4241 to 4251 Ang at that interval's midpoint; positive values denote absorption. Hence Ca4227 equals 1.0 Ang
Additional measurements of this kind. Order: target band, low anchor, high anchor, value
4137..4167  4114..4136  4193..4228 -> -1.0 Ang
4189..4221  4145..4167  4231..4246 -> -1.2 Ang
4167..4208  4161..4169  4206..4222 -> 2.6 Ang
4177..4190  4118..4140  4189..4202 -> 0.9 Ang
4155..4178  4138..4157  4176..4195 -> 0.5 Ang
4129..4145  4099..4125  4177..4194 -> -2.0 Ang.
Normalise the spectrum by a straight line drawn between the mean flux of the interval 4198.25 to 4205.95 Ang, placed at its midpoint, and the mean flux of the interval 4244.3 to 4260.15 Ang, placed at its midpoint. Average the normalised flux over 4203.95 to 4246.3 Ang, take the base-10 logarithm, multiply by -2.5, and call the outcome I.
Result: 0.048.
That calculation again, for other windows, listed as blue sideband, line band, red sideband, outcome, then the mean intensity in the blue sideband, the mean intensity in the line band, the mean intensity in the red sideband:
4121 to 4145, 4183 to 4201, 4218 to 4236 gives -0.031 mag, 8.63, 8.91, 8.68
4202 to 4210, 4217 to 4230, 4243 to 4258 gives 0.150 mag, 9.92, 8.63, 9.88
